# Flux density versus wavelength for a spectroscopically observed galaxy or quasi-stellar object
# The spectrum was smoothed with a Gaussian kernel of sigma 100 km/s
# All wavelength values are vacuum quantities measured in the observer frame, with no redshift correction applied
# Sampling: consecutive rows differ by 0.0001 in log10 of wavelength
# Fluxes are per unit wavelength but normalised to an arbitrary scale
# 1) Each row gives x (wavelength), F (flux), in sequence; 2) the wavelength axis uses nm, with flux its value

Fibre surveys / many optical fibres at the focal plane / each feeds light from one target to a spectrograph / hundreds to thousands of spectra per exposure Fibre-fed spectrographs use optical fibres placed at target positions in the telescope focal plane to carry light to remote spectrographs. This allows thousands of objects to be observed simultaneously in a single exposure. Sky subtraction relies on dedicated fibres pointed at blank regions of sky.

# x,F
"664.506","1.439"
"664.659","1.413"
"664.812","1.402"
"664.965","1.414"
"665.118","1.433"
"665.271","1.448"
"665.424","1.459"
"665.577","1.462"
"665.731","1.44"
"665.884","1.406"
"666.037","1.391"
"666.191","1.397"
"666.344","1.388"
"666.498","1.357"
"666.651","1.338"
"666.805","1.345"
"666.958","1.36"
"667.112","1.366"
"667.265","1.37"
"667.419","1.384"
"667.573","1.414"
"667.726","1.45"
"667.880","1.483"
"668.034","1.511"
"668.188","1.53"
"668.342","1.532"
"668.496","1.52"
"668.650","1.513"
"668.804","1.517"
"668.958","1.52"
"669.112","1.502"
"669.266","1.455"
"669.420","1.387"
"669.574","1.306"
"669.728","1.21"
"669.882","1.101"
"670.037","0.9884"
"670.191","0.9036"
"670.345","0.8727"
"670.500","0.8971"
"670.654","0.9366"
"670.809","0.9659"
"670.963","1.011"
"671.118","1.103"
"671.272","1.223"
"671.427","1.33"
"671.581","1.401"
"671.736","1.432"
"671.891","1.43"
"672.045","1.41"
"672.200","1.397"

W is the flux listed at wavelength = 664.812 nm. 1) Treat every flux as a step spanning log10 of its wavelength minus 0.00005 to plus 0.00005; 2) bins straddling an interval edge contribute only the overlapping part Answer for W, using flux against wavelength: 1.402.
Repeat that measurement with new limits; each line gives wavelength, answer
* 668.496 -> 1.52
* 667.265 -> 1.37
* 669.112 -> 1.502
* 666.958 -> 1.36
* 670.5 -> 0.8971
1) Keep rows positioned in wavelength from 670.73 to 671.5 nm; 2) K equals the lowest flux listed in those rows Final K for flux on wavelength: 0.9659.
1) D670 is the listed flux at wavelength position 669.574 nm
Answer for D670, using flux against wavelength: 1.306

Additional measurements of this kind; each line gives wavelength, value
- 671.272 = 1.223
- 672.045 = 1.41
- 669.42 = 1.387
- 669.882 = 1.101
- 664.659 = 1.413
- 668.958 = 1.52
